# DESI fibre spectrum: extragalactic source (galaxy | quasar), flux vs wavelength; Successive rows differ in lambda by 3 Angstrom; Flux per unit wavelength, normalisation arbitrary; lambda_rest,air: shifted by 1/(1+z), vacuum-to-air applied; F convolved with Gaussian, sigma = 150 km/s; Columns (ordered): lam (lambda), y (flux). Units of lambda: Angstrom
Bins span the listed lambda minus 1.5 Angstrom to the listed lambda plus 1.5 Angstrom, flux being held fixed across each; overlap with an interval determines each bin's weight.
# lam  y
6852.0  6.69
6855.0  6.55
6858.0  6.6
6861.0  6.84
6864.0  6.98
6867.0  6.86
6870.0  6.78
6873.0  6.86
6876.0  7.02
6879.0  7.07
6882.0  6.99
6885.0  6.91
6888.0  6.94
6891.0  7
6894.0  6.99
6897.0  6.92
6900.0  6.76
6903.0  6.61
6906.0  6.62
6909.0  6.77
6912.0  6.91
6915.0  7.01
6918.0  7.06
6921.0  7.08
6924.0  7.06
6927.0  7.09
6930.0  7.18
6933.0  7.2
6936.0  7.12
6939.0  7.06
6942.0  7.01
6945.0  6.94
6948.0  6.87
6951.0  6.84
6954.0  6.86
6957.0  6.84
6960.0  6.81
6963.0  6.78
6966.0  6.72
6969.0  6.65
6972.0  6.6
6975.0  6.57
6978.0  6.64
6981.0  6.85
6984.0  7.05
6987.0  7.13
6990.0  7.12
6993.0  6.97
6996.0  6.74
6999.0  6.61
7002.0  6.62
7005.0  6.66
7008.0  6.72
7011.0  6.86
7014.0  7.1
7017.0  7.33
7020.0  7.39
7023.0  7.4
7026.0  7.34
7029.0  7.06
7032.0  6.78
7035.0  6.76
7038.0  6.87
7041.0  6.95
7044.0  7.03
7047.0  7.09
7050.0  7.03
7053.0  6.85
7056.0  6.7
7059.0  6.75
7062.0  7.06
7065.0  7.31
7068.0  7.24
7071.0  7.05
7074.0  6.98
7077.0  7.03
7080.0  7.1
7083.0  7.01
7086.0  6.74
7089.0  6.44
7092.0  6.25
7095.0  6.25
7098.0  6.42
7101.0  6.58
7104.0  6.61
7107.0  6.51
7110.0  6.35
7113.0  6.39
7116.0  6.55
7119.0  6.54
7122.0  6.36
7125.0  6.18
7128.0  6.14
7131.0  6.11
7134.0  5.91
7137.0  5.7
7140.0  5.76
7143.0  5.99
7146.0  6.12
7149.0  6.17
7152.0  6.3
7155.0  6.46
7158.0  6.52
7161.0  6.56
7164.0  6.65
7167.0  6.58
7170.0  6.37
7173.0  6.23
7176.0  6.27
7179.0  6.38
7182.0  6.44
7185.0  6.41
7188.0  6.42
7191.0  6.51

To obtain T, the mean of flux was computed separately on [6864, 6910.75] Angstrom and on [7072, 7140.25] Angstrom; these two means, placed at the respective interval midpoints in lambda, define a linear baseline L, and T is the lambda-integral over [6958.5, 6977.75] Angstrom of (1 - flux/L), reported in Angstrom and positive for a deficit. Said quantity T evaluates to 0.1 Angstrom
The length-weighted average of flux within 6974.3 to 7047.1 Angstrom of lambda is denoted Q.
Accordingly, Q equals 6.95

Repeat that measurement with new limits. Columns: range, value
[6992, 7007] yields 6.71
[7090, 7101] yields 6.35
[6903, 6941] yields 7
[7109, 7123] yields 6.44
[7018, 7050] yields 7.07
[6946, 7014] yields 6.8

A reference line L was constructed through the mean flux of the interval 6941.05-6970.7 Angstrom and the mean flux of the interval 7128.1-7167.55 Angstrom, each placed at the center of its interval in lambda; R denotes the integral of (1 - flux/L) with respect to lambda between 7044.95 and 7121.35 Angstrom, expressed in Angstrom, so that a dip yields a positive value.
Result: -4.0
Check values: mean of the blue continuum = 6.83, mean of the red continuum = 6.21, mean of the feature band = 6.75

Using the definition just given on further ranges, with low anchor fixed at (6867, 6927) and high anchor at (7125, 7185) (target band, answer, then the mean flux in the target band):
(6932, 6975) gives -0.6 Angstrom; 6.86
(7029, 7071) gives -2.9 Angstrom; 6.96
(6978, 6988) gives -0.4 Angstrom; 6.95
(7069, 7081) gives -1.1 Angstrom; 7.05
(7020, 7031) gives -1.1 Angstrom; 7.26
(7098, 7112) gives -0.3 Angstrom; 6.5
